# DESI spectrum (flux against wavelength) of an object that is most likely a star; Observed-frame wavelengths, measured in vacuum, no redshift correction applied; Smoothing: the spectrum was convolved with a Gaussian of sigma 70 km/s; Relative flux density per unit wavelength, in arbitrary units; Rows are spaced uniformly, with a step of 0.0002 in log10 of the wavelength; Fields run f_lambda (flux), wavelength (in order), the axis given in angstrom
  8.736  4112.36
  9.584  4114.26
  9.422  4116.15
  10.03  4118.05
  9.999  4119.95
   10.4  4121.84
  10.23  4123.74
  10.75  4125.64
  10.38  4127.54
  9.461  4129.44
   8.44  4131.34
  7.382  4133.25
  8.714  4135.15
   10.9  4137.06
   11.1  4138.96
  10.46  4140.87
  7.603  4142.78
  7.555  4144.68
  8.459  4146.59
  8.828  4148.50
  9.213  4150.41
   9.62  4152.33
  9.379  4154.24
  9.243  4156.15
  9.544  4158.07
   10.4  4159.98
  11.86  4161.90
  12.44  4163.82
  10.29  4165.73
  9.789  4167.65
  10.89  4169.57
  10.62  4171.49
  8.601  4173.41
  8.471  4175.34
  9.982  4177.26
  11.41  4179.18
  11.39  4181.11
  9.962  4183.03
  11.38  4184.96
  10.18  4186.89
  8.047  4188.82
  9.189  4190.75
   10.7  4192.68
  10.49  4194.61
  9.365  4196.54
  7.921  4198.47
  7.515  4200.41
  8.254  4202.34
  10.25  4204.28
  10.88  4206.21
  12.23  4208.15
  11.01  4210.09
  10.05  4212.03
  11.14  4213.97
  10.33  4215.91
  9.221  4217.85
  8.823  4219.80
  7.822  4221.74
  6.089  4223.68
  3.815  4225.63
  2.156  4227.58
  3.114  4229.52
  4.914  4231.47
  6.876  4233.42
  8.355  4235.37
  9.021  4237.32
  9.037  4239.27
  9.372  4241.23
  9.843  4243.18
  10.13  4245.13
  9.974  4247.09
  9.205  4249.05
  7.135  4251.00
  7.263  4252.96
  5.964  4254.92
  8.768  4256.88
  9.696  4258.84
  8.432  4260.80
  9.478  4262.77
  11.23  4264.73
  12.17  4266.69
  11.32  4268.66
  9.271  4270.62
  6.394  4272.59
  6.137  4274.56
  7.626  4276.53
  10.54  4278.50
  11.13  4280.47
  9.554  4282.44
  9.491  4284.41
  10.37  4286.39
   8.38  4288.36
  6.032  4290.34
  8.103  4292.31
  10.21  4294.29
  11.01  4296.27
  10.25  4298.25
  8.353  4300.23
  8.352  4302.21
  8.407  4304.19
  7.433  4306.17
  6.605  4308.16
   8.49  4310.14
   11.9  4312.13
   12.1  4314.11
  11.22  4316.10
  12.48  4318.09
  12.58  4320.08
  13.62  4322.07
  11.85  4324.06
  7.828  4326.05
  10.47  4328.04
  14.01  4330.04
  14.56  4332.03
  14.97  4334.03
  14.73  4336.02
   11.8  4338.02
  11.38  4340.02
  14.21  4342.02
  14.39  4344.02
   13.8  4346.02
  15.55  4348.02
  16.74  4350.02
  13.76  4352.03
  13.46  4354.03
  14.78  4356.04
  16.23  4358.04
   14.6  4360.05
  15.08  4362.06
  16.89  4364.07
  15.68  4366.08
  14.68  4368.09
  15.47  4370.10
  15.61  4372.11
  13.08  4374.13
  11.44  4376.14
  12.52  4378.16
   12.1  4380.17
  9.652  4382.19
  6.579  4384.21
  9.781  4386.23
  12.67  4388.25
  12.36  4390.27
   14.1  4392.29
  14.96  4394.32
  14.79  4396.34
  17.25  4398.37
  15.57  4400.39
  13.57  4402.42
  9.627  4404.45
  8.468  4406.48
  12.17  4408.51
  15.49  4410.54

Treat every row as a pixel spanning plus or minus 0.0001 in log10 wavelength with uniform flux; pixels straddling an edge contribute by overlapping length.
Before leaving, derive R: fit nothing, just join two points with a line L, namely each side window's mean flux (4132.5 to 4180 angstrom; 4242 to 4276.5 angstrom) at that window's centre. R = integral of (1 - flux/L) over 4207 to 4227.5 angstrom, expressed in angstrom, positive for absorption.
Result 1.1 angstrom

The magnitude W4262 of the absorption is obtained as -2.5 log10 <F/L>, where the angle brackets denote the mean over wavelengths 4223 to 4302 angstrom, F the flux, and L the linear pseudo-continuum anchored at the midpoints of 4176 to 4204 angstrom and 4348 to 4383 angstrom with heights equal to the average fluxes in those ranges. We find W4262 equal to 0.352 mag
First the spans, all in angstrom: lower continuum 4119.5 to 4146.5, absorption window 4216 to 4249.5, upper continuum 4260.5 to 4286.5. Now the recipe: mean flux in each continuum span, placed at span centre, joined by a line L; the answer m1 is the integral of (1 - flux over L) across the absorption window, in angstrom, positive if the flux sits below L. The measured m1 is 6.8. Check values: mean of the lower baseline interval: 9.49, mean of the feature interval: 7.56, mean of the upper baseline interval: 9.51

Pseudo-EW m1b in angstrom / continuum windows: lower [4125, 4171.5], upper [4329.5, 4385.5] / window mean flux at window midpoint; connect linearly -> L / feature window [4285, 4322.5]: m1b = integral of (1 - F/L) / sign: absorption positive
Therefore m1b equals 9.0 angstrom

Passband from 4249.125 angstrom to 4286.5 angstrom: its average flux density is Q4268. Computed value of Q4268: 9.03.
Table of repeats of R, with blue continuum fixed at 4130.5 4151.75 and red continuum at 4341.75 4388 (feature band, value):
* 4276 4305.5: 7.16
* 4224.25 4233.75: 5.93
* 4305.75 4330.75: 3.70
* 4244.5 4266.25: 4.76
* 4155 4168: -1.54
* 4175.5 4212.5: 0.42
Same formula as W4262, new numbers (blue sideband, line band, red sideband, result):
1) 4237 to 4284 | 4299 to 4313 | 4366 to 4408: 0.223 mag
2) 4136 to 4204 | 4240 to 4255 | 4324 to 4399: 0.271 mag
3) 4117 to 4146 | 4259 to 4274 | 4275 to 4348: 0.092 mag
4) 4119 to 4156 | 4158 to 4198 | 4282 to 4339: -0.061 mag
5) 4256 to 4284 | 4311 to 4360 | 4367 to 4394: -0.185 mag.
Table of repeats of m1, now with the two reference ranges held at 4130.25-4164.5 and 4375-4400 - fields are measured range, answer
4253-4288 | 5.7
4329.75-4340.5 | -1.7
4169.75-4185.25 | -0.6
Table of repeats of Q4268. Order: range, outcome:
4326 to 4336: 13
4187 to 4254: 8.53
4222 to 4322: 8.76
